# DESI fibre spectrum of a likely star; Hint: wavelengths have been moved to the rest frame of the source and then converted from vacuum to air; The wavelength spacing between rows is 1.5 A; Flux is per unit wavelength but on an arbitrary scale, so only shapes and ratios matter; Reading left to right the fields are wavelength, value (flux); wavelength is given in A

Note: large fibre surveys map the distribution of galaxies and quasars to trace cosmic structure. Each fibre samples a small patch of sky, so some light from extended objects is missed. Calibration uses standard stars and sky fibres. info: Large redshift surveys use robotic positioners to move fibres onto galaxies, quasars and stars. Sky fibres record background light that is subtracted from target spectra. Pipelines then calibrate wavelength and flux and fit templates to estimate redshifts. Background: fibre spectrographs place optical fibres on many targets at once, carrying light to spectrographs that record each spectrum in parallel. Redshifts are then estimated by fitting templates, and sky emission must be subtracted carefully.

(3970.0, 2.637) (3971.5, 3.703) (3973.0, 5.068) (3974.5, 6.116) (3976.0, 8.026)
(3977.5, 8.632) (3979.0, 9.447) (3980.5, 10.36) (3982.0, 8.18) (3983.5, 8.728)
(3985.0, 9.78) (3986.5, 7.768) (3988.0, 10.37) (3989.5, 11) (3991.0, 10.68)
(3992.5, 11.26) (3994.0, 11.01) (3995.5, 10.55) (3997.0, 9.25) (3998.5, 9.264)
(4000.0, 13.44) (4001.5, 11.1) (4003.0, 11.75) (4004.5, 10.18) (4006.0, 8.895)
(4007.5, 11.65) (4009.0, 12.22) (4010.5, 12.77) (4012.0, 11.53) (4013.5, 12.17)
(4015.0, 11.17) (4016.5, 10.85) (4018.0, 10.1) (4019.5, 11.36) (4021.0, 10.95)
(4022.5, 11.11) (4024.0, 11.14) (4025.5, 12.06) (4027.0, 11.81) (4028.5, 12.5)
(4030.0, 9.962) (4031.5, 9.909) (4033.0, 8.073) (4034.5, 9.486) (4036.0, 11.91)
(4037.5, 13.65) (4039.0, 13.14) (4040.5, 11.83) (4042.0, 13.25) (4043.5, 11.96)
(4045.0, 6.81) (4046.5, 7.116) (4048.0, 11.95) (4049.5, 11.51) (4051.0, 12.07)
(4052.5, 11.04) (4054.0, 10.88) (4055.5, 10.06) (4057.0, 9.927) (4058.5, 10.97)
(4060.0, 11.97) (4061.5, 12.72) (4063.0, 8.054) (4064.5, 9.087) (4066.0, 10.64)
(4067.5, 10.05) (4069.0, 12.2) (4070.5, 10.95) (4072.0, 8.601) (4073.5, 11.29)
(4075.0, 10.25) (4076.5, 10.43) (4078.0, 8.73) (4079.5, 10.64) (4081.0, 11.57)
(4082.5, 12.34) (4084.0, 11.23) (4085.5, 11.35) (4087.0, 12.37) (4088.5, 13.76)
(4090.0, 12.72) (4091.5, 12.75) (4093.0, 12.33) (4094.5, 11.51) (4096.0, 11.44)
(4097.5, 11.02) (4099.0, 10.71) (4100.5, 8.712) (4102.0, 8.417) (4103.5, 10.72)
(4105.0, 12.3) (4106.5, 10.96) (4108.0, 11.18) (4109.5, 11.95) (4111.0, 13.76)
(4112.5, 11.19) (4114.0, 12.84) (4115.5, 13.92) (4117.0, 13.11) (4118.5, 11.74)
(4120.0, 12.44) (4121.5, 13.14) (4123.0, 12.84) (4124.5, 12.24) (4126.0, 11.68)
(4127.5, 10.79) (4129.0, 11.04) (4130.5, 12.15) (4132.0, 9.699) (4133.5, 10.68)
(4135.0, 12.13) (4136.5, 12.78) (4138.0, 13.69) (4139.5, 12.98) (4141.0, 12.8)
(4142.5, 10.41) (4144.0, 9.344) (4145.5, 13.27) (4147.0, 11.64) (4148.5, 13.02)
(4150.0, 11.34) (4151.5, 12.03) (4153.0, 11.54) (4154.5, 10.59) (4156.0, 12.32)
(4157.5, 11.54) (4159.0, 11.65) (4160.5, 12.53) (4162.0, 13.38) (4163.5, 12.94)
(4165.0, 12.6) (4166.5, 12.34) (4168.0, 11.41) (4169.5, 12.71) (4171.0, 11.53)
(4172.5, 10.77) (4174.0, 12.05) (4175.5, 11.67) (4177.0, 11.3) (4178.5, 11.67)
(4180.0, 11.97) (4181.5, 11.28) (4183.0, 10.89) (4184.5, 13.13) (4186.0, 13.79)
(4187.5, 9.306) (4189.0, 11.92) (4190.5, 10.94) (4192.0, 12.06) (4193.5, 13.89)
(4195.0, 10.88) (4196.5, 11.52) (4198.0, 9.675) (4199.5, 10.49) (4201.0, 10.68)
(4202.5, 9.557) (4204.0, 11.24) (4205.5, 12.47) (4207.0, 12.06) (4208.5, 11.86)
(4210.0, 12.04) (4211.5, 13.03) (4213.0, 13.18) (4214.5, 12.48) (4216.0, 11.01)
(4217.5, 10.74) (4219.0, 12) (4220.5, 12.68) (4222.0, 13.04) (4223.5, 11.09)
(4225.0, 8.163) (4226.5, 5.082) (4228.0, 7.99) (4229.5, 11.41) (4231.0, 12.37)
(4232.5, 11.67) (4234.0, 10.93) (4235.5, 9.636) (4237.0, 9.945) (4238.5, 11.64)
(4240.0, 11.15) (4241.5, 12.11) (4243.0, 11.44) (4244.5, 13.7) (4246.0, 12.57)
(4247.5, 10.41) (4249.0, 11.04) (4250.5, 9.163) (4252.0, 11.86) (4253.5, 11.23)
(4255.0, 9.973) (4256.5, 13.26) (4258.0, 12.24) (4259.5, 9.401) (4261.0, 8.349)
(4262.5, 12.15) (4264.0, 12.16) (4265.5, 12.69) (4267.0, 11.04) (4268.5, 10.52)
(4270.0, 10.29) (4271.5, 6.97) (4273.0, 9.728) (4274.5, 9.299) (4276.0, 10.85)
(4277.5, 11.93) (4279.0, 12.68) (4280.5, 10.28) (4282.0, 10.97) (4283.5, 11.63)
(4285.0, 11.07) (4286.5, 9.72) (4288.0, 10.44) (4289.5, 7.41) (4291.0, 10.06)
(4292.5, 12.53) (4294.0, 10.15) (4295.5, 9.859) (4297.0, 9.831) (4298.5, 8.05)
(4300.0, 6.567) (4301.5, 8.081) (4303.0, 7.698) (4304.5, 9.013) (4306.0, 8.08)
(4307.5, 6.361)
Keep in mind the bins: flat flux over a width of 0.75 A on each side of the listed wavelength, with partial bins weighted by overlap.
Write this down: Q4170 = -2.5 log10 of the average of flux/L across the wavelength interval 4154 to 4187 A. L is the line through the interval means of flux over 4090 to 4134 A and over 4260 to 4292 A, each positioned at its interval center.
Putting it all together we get -0.07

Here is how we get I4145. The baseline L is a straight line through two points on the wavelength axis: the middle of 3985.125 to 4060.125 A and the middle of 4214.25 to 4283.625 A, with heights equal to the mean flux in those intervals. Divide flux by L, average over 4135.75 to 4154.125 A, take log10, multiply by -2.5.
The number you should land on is -0.11 mag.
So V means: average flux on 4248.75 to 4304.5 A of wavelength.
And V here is 10.3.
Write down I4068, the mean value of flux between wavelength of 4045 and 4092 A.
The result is 10.9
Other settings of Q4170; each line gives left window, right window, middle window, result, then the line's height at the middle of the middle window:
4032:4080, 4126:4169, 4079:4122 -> -0.05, 11.3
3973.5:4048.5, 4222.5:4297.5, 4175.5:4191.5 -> -0.10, 10.6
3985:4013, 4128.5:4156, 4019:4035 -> 0.02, 11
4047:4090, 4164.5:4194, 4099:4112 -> 0.03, 11.3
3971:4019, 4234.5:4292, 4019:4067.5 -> -0.08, 10.1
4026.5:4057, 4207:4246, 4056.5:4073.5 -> 0.04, 11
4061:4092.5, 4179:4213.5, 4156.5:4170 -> -0.08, 11.5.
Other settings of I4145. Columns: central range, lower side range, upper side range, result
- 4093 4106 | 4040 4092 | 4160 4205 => 0.04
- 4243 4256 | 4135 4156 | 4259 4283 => -0.04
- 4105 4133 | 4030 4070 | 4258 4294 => -0.13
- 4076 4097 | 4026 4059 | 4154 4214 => -0.05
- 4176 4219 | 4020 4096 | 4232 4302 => -0.08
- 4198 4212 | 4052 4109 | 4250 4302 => -0.08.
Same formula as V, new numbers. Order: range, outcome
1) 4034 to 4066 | 10.9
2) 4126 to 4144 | 11.6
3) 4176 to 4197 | 11.8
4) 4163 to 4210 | 11.6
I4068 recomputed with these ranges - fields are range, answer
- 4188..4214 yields 11.6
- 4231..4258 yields 11.3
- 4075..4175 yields 11.8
